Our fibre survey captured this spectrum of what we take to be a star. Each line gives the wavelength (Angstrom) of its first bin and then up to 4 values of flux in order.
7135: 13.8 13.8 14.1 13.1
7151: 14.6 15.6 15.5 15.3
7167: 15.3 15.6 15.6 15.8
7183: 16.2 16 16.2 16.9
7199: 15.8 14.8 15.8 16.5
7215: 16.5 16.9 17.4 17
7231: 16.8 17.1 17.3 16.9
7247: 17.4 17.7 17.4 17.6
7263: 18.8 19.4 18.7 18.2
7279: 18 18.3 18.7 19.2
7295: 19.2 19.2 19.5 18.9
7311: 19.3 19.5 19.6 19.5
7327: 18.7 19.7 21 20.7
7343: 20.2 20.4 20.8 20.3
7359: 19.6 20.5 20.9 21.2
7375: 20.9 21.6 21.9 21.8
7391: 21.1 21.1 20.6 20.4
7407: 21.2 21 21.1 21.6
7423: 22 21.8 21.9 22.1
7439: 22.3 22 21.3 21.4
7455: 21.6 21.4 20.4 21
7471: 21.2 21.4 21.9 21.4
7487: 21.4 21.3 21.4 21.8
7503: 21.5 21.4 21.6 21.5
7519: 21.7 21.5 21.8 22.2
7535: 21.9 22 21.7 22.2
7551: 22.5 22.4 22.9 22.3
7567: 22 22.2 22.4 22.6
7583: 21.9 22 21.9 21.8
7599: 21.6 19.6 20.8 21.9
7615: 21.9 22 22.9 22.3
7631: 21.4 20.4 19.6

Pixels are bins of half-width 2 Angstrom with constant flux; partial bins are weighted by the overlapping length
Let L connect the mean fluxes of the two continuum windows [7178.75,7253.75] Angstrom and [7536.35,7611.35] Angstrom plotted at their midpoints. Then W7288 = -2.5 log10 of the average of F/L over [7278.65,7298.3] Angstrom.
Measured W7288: -0.065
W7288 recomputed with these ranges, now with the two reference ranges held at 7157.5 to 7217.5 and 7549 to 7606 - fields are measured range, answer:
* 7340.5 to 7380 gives -0.11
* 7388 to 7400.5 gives -0.10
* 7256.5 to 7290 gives -0.08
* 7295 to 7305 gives -0.10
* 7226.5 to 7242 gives -0.03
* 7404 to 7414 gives -0.09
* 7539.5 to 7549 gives -0.02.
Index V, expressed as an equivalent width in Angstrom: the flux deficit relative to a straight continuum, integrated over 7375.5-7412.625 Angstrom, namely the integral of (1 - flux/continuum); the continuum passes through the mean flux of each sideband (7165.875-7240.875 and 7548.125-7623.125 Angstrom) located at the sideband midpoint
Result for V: -4.0 Angstrom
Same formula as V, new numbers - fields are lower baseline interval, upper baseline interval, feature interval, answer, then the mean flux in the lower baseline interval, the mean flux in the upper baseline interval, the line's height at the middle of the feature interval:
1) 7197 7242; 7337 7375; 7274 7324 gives -0.39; 16.5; 20.5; 18.9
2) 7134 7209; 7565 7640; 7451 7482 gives -2.58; 15.3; 21.7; 19.7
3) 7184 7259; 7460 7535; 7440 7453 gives -0.65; 16.7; 21.5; 20.6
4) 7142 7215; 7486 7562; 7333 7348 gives -1.70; 15.5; 21.8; 18.5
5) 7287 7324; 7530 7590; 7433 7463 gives -1.03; 19.3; 22.2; 20.9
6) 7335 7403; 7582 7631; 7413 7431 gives -0.53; 20.8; 21.7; 21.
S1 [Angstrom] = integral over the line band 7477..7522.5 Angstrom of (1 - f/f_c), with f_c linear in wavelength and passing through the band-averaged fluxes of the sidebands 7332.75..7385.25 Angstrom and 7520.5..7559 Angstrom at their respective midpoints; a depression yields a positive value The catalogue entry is 0.5 Angstrom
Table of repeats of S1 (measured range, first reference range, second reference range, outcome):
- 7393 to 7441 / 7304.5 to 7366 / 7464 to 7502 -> -1.6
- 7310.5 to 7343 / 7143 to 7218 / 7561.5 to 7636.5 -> -3.7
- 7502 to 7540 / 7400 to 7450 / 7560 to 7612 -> 0.0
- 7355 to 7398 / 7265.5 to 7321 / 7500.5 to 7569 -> -2.2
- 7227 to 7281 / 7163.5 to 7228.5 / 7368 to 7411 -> -0.4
